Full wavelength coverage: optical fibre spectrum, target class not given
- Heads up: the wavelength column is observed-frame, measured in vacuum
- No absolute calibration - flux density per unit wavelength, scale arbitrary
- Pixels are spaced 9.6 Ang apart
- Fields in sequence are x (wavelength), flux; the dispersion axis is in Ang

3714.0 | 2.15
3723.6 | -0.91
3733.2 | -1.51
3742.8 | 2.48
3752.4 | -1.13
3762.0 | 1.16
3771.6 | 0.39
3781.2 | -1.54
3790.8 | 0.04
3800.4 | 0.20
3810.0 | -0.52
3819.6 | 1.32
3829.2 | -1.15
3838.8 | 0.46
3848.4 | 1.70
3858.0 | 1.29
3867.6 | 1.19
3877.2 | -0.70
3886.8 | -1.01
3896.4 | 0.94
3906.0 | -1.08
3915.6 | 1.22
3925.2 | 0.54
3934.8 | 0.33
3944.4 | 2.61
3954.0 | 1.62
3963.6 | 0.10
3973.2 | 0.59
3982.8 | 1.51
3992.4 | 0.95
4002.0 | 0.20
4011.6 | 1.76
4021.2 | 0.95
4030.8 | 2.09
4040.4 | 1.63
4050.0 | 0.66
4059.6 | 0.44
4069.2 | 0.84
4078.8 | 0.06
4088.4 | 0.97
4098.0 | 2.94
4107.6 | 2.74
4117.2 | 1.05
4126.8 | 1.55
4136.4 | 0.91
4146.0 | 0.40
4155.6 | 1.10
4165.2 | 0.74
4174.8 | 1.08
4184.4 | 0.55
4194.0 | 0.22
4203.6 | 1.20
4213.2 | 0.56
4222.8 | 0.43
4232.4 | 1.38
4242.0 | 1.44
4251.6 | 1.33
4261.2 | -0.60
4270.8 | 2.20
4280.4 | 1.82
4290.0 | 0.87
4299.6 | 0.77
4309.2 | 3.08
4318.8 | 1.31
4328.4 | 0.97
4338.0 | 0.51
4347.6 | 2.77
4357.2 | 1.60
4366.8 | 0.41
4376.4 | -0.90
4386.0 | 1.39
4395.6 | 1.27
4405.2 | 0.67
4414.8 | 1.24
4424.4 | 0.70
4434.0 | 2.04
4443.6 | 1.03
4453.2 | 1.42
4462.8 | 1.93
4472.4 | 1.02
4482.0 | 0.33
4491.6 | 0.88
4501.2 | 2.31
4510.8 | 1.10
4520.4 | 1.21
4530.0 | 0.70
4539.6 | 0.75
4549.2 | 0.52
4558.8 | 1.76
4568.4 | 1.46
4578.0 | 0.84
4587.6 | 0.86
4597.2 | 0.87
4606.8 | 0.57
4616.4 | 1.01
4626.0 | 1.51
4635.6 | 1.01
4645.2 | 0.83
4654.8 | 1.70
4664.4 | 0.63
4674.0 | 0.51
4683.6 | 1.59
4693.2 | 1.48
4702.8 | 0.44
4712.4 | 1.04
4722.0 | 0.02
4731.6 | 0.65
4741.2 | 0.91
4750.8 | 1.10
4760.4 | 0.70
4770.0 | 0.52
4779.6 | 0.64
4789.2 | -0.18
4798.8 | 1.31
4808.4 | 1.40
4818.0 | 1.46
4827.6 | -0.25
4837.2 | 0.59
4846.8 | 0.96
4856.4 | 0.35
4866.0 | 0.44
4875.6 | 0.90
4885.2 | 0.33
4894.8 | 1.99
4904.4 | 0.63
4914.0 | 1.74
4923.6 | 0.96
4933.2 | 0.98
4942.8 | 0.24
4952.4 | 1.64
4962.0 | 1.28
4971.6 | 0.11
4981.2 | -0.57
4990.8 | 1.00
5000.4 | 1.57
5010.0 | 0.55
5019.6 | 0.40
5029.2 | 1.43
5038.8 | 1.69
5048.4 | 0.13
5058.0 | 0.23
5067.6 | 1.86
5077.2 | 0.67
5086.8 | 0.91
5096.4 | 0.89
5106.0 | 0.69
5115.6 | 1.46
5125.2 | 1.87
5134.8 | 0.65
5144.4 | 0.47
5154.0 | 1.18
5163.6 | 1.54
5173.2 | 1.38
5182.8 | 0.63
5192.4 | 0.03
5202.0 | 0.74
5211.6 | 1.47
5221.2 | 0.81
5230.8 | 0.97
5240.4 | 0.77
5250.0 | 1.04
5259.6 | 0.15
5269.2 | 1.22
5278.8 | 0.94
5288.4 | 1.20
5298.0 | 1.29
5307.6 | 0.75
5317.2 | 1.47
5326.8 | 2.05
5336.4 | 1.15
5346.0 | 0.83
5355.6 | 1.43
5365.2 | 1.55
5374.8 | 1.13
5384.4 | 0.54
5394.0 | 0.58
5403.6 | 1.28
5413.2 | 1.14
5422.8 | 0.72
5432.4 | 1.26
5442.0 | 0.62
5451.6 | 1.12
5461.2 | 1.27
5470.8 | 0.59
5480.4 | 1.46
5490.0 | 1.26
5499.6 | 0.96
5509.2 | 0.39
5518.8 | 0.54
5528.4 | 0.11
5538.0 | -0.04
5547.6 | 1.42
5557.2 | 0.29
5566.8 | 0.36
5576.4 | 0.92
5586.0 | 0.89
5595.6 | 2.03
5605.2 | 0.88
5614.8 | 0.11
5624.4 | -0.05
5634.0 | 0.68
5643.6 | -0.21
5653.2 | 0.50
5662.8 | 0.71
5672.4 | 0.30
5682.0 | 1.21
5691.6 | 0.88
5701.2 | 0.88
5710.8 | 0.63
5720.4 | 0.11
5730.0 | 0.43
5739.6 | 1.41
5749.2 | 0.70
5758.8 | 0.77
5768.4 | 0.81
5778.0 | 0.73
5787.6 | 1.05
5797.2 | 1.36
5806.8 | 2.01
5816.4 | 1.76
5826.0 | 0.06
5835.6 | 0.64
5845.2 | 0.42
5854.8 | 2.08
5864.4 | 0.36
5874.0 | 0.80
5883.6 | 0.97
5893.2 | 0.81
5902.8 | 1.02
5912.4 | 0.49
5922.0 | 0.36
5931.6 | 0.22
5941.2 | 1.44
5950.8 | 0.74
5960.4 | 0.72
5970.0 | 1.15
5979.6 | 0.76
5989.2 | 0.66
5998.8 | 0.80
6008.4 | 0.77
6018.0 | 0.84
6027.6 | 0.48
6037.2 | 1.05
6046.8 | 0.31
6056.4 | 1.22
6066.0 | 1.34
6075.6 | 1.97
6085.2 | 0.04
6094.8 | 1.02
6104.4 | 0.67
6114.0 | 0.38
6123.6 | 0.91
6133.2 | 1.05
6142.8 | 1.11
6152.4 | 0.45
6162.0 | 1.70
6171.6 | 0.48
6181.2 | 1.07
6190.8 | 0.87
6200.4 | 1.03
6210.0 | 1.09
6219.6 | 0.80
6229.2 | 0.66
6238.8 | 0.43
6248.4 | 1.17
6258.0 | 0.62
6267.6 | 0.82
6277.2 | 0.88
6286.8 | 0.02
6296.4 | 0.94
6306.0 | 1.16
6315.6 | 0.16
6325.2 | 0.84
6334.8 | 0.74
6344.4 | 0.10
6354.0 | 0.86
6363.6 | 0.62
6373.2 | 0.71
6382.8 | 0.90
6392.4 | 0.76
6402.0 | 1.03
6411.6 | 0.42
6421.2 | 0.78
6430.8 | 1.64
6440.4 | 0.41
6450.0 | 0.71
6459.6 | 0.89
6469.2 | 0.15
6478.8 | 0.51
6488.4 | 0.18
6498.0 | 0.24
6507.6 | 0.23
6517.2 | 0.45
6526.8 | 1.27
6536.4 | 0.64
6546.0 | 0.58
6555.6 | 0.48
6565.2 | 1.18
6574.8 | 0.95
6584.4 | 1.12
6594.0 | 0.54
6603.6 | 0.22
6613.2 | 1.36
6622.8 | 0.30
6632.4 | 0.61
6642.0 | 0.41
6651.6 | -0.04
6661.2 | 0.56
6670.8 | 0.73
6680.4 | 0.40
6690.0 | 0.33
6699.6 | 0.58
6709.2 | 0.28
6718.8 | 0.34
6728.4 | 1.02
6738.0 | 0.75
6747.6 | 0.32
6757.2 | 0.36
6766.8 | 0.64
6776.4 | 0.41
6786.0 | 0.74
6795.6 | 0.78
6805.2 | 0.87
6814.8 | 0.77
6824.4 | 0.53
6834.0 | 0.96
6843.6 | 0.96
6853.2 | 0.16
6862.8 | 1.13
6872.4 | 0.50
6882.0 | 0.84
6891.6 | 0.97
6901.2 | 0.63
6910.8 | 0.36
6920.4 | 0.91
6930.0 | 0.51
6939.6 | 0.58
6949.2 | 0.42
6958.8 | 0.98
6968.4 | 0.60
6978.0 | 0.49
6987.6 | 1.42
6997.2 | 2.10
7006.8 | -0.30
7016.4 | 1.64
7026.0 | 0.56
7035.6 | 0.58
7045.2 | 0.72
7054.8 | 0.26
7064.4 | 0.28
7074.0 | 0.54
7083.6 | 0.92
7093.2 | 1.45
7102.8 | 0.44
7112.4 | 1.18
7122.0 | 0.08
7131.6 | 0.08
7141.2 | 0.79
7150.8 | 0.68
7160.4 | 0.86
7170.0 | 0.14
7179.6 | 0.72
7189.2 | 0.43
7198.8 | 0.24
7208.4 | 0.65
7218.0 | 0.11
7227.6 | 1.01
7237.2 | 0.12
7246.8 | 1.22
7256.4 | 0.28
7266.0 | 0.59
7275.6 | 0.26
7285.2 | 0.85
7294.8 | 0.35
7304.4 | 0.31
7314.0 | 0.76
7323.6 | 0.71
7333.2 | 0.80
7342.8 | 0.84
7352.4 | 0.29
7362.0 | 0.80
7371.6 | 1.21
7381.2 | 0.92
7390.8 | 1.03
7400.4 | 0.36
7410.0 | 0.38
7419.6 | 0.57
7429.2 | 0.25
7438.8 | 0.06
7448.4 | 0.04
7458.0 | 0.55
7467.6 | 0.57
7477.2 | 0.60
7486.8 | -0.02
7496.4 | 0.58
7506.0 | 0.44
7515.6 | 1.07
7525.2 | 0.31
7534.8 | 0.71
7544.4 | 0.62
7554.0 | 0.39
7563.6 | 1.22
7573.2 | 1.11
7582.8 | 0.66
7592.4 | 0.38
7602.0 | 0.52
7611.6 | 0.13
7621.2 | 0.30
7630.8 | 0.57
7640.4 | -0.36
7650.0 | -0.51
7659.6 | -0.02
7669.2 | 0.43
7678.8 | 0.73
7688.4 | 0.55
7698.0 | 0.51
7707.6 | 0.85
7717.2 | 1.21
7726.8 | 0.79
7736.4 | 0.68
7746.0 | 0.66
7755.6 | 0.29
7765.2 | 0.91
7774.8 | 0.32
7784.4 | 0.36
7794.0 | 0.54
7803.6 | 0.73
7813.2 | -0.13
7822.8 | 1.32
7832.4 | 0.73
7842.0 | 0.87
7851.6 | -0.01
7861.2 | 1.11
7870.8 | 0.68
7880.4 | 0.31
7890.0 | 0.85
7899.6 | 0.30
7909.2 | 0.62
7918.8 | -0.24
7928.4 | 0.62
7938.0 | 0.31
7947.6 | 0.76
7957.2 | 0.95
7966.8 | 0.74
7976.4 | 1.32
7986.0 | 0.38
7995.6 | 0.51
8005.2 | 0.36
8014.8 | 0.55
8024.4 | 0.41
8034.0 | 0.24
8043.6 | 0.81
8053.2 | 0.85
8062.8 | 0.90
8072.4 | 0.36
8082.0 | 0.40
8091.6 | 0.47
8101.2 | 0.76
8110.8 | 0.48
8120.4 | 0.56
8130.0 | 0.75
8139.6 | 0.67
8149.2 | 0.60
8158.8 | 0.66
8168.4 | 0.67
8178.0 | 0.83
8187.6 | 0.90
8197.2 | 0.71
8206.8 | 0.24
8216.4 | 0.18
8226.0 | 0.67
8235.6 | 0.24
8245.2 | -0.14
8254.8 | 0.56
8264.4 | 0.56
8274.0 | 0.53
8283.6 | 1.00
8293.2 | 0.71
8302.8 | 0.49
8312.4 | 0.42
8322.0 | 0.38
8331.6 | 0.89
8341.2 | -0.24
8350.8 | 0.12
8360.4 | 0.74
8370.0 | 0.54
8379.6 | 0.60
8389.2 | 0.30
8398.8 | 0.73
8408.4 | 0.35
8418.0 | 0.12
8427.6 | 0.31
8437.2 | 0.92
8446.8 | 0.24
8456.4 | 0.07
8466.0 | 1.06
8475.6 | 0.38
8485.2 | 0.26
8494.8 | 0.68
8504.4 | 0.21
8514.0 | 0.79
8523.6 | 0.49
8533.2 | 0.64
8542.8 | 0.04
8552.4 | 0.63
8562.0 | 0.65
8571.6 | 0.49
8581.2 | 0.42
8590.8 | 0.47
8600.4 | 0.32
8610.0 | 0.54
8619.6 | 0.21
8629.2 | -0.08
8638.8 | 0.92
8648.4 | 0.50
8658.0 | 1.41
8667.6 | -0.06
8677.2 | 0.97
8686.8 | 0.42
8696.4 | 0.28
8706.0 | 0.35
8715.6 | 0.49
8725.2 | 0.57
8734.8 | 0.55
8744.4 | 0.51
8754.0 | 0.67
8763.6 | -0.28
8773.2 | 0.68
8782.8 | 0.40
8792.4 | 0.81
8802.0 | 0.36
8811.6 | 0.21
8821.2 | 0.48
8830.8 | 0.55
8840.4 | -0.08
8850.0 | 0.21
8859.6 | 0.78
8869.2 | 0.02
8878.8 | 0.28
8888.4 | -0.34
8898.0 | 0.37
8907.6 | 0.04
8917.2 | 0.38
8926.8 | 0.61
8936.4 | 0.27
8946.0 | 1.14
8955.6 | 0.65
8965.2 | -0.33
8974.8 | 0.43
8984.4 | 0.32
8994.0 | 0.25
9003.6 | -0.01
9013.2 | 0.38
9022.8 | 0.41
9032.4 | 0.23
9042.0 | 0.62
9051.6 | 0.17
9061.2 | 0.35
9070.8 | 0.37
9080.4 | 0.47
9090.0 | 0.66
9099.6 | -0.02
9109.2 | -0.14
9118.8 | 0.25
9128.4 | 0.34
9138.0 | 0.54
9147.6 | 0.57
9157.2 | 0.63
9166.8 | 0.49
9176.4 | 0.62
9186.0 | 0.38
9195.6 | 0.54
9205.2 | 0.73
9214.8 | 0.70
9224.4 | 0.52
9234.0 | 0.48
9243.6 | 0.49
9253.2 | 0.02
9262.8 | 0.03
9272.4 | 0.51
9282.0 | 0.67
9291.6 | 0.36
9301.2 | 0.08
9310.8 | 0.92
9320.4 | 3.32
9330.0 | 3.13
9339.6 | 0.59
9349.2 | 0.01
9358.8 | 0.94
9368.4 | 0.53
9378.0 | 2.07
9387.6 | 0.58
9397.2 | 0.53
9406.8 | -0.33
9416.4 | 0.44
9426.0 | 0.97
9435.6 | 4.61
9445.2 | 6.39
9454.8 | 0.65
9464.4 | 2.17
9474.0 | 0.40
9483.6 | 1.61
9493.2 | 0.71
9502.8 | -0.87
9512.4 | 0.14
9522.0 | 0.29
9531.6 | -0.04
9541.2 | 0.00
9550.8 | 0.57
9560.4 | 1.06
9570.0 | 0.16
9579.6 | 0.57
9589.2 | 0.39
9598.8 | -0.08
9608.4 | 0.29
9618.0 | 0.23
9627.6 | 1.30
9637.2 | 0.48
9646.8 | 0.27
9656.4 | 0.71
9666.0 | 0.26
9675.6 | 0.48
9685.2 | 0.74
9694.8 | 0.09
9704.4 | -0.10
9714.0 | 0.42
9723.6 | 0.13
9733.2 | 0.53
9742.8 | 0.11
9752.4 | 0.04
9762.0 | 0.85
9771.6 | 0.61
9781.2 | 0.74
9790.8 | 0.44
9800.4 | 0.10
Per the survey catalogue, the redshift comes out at 0.066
